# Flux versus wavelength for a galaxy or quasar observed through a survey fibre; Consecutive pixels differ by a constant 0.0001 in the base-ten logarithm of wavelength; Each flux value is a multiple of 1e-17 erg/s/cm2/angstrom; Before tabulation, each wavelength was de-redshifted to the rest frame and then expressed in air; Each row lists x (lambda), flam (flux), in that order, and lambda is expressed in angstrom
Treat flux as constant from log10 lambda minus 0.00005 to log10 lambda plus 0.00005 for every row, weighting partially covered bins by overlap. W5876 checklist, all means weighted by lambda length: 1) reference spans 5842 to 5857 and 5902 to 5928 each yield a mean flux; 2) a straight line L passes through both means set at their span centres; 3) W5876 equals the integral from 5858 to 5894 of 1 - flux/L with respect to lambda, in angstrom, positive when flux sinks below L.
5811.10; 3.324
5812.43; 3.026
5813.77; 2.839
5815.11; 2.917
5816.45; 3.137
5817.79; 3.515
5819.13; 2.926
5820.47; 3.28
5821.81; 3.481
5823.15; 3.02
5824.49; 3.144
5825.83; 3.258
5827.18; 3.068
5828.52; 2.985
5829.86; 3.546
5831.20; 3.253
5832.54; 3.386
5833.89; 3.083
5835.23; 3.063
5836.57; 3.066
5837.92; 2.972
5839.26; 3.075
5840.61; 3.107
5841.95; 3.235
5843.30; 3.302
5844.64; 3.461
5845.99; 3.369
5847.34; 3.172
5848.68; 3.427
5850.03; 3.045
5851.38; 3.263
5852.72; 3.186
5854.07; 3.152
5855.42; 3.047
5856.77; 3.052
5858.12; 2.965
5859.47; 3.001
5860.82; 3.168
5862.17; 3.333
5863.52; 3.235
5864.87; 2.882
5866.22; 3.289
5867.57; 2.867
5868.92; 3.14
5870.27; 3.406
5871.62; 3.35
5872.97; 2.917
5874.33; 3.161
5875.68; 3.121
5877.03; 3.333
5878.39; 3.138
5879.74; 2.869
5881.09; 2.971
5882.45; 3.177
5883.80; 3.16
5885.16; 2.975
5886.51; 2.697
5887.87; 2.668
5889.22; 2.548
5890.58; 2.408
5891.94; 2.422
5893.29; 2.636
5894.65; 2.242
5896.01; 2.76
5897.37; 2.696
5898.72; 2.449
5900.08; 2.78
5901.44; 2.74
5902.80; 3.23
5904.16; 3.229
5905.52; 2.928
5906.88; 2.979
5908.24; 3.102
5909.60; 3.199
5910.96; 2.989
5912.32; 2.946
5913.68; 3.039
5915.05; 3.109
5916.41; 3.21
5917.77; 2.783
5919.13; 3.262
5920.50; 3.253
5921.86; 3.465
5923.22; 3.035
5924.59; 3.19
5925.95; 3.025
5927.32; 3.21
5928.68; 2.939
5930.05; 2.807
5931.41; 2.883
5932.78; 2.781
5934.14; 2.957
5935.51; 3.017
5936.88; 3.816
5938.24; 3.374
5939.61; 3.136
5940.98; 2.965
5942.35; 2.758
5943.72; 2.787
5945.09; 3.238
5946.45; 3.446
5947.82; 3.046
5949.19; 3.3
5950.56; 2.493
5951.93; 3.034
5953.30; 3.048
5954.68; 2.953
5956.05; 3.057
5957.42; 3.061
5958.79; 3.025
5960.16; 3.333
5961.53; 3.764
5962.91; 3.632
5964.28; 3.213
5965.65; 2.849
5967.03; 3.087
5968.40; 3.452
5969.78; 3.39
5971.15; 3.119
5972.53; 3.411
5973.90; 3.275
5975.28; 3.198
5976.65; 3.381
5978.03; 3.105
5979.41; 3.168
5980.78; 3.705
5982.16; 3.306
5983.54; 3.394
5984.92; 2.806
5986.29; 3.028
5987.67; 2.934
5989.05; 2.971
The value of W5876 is 2.1 angstrom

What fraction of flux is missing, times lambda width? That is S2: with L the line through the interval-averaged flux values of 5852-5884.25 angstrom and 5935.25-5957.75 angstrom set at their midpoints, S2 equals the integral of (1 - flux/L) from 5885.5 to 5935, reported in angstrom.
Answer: 3.2 angstrom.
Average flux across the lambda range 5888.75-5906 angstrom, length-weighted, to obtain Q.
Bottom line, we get 2.7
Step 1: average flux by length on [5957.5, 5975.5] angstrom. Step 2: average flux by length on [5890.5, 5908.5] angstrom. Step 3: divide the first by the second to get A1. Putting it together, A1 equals 1.19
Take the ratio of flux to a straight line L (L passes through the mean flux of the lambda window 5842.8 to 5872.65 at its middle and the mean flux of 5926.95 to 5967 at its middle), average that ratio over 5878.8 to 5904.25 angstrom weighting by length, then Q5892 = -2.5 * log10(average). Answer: 0.14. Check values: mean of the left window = 3.18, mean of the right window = 3.1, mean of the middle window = 2.77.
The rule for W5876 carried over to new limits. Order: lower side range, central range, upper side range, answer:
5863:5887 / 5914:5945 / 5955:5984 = 1.1 angstrom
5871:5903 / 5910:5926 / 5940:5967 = -0.8 angstrom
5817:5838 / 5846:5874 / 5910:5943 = 0.1 angstrom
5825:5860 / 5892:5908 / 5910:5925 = 1.8 angstrom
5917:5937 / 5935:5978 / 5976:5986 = -0.1 angstrom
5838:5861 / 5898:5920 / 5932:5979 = 1.2 angstrom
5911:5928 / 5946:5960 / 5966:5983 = 0.8 angstrom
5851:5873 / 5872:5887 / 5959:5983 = 0.5 angstrom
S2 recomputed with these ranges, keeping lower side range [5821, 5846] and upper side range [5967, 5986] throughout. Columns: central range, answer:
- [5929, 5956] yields 1.8 angstrom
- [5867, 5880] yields 0.3 angstrom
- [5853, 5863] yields 0.3 angstrom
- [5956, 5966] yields 0.0 angstrom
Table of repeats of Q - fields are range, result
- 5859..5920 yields 2.97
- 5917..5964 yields 3.12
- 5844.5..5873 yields 3.17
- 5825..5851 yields 3.2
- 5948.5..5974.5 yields 3.18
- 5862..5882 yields 3.13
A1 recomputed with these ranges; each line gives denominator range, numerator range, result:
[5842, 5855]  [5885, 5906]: 0.83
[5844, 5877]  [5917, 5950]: 0.98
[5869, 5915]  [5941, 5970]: 1.07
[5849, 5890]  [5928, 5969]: 1.01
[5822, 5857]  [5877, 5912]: 0.89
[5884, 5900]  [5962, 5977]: 1.25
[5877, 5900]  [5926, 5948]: 1.11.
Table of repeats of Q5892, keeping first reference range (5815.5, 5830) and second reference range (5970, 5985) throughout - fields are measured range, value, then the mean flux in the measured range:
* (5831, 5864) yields 0.01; 3.17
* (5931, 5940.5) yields 0.04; 3.14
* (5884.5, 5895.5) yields 0.25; 2.58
